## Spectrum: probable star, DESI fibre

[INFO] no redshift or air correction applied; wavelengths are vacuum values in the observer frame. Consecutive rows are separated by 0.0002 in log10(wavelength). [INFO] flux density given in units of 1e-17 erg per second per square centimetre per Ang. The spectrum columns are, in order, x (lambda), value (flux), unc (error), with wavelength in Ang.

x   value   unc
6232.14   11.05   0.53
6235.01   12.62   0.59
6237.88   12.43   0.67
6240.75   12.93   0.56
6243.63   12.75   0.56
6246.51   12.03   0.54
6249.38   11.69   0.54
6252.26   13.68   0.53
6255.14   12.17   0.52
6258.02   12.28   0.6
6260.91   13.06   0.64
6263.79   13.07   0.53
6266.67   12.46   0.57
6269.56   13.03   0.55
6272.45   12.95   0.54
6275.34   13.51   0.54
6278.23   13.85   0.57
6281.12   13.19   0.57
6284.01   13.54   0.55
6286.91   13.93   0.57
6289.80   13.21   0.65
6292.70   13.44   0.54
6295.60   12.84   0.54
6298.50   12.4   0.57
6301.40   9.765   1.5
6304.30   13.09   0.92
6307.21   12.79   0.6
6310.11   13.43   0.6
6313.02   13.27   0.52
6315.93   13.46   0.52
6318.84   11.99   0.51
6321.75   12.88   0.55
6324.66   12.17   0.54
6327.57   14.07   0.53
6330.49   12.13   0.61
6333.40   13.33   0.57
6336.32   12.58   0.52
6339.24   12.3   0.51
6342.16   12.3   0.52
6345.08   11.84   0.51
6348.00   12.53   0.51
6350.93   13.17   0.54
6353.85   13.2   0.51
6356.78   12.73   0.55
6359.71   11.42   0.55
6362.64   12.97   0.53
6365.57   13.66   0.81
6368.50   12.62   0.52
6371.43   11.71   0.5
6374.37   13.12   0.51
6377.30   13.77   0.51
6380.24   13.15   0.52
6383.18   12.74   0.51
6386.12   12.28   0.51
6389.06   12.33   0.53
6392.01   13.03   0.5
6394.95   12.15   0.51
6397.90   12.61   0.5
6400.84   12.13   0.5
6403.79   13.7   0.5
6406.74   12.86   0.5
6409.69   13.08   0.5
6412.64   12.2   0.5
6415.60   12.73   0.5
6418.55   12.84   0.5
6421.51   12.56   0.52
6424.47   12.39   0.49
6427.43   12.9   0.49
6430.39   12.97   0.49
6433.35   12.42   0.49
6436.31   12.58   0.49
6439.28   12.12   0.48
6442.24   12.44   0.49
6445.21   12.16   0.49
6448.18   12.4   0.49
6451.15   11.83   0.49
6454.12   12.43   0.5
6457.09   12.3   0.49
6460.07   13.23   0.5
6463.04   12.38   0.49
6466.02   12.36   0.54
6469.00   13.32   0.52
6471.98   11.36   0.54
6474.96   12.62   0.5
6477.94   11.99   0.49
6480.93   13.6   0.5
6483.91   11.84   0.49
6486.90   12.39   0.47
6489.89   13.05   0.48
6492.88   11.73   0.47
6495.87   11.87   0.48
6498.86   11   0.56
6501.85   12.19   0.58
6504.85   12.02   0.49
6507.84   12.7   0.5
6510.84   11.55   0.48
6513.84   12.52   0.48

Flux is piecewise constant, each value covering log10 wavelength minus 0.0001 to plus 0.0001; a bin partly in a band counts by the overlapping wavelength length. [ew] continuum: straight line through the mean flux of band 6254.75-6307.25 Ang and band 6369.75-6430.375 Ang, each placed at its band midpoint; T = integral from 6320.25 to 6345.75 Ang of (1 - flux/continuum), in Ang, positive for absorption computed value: 0.3 Ang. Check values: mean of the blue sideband 12.9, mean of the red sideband 12.7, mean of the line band 12.6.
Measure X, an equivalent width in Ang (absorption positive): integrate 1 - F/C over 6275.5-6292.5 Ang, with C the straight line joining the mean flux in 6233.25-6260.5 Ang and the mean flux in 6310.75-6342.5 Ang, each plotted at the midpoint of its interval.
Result -1.19 Ang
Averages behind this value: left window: 12.5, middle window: 13.5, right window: 12.8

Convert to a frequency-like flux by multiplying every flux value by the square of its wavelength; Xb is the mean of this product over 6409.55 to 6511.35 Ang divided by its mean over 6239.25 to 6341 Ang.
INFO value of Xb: 1.02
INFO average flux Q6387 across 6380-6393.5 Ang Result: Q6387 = 12.7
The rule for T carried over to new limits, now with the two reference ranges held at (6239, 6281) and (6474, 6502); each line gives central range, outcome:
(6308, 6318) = -0.5 Ang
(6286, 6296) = -0.5 Ang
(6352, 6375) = -0.2 Ang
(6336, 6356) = 0.1 Ang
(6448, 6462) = -0.1 Ang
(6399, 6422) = -0.6 Ang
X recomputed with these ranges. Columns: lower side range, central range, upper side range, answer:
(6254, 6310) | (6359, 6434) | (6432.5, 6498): -0.9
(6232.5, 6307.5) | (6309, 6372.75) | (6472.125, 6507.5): -0.7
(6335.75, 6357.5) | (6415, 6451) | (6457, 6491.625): 0.1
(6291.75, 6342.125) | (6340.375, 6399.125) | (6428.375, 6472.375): -0.3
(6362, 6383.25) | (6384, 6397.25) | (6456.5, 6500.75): 0.4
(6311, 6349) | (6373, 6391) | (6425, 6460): -0.5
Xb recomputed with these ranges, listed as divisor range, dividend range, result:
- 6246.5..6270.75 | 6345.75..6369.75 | 1.04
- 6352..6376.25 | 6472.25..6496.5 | 1.01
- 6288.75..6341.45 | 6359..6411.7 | 1.03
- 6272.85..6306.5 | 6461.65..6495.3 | 1.01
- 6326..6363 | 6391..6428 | 1.02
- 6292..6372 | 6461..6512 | 1.02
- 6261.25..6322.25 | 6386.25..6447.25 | 1.01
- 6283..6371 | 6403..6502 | 1.02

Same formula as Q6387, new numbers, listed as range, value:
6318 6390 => 12.7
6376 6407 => 12.8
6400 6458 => 12.6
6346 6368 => 12.8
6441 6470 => 12.5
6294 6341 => 12.7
